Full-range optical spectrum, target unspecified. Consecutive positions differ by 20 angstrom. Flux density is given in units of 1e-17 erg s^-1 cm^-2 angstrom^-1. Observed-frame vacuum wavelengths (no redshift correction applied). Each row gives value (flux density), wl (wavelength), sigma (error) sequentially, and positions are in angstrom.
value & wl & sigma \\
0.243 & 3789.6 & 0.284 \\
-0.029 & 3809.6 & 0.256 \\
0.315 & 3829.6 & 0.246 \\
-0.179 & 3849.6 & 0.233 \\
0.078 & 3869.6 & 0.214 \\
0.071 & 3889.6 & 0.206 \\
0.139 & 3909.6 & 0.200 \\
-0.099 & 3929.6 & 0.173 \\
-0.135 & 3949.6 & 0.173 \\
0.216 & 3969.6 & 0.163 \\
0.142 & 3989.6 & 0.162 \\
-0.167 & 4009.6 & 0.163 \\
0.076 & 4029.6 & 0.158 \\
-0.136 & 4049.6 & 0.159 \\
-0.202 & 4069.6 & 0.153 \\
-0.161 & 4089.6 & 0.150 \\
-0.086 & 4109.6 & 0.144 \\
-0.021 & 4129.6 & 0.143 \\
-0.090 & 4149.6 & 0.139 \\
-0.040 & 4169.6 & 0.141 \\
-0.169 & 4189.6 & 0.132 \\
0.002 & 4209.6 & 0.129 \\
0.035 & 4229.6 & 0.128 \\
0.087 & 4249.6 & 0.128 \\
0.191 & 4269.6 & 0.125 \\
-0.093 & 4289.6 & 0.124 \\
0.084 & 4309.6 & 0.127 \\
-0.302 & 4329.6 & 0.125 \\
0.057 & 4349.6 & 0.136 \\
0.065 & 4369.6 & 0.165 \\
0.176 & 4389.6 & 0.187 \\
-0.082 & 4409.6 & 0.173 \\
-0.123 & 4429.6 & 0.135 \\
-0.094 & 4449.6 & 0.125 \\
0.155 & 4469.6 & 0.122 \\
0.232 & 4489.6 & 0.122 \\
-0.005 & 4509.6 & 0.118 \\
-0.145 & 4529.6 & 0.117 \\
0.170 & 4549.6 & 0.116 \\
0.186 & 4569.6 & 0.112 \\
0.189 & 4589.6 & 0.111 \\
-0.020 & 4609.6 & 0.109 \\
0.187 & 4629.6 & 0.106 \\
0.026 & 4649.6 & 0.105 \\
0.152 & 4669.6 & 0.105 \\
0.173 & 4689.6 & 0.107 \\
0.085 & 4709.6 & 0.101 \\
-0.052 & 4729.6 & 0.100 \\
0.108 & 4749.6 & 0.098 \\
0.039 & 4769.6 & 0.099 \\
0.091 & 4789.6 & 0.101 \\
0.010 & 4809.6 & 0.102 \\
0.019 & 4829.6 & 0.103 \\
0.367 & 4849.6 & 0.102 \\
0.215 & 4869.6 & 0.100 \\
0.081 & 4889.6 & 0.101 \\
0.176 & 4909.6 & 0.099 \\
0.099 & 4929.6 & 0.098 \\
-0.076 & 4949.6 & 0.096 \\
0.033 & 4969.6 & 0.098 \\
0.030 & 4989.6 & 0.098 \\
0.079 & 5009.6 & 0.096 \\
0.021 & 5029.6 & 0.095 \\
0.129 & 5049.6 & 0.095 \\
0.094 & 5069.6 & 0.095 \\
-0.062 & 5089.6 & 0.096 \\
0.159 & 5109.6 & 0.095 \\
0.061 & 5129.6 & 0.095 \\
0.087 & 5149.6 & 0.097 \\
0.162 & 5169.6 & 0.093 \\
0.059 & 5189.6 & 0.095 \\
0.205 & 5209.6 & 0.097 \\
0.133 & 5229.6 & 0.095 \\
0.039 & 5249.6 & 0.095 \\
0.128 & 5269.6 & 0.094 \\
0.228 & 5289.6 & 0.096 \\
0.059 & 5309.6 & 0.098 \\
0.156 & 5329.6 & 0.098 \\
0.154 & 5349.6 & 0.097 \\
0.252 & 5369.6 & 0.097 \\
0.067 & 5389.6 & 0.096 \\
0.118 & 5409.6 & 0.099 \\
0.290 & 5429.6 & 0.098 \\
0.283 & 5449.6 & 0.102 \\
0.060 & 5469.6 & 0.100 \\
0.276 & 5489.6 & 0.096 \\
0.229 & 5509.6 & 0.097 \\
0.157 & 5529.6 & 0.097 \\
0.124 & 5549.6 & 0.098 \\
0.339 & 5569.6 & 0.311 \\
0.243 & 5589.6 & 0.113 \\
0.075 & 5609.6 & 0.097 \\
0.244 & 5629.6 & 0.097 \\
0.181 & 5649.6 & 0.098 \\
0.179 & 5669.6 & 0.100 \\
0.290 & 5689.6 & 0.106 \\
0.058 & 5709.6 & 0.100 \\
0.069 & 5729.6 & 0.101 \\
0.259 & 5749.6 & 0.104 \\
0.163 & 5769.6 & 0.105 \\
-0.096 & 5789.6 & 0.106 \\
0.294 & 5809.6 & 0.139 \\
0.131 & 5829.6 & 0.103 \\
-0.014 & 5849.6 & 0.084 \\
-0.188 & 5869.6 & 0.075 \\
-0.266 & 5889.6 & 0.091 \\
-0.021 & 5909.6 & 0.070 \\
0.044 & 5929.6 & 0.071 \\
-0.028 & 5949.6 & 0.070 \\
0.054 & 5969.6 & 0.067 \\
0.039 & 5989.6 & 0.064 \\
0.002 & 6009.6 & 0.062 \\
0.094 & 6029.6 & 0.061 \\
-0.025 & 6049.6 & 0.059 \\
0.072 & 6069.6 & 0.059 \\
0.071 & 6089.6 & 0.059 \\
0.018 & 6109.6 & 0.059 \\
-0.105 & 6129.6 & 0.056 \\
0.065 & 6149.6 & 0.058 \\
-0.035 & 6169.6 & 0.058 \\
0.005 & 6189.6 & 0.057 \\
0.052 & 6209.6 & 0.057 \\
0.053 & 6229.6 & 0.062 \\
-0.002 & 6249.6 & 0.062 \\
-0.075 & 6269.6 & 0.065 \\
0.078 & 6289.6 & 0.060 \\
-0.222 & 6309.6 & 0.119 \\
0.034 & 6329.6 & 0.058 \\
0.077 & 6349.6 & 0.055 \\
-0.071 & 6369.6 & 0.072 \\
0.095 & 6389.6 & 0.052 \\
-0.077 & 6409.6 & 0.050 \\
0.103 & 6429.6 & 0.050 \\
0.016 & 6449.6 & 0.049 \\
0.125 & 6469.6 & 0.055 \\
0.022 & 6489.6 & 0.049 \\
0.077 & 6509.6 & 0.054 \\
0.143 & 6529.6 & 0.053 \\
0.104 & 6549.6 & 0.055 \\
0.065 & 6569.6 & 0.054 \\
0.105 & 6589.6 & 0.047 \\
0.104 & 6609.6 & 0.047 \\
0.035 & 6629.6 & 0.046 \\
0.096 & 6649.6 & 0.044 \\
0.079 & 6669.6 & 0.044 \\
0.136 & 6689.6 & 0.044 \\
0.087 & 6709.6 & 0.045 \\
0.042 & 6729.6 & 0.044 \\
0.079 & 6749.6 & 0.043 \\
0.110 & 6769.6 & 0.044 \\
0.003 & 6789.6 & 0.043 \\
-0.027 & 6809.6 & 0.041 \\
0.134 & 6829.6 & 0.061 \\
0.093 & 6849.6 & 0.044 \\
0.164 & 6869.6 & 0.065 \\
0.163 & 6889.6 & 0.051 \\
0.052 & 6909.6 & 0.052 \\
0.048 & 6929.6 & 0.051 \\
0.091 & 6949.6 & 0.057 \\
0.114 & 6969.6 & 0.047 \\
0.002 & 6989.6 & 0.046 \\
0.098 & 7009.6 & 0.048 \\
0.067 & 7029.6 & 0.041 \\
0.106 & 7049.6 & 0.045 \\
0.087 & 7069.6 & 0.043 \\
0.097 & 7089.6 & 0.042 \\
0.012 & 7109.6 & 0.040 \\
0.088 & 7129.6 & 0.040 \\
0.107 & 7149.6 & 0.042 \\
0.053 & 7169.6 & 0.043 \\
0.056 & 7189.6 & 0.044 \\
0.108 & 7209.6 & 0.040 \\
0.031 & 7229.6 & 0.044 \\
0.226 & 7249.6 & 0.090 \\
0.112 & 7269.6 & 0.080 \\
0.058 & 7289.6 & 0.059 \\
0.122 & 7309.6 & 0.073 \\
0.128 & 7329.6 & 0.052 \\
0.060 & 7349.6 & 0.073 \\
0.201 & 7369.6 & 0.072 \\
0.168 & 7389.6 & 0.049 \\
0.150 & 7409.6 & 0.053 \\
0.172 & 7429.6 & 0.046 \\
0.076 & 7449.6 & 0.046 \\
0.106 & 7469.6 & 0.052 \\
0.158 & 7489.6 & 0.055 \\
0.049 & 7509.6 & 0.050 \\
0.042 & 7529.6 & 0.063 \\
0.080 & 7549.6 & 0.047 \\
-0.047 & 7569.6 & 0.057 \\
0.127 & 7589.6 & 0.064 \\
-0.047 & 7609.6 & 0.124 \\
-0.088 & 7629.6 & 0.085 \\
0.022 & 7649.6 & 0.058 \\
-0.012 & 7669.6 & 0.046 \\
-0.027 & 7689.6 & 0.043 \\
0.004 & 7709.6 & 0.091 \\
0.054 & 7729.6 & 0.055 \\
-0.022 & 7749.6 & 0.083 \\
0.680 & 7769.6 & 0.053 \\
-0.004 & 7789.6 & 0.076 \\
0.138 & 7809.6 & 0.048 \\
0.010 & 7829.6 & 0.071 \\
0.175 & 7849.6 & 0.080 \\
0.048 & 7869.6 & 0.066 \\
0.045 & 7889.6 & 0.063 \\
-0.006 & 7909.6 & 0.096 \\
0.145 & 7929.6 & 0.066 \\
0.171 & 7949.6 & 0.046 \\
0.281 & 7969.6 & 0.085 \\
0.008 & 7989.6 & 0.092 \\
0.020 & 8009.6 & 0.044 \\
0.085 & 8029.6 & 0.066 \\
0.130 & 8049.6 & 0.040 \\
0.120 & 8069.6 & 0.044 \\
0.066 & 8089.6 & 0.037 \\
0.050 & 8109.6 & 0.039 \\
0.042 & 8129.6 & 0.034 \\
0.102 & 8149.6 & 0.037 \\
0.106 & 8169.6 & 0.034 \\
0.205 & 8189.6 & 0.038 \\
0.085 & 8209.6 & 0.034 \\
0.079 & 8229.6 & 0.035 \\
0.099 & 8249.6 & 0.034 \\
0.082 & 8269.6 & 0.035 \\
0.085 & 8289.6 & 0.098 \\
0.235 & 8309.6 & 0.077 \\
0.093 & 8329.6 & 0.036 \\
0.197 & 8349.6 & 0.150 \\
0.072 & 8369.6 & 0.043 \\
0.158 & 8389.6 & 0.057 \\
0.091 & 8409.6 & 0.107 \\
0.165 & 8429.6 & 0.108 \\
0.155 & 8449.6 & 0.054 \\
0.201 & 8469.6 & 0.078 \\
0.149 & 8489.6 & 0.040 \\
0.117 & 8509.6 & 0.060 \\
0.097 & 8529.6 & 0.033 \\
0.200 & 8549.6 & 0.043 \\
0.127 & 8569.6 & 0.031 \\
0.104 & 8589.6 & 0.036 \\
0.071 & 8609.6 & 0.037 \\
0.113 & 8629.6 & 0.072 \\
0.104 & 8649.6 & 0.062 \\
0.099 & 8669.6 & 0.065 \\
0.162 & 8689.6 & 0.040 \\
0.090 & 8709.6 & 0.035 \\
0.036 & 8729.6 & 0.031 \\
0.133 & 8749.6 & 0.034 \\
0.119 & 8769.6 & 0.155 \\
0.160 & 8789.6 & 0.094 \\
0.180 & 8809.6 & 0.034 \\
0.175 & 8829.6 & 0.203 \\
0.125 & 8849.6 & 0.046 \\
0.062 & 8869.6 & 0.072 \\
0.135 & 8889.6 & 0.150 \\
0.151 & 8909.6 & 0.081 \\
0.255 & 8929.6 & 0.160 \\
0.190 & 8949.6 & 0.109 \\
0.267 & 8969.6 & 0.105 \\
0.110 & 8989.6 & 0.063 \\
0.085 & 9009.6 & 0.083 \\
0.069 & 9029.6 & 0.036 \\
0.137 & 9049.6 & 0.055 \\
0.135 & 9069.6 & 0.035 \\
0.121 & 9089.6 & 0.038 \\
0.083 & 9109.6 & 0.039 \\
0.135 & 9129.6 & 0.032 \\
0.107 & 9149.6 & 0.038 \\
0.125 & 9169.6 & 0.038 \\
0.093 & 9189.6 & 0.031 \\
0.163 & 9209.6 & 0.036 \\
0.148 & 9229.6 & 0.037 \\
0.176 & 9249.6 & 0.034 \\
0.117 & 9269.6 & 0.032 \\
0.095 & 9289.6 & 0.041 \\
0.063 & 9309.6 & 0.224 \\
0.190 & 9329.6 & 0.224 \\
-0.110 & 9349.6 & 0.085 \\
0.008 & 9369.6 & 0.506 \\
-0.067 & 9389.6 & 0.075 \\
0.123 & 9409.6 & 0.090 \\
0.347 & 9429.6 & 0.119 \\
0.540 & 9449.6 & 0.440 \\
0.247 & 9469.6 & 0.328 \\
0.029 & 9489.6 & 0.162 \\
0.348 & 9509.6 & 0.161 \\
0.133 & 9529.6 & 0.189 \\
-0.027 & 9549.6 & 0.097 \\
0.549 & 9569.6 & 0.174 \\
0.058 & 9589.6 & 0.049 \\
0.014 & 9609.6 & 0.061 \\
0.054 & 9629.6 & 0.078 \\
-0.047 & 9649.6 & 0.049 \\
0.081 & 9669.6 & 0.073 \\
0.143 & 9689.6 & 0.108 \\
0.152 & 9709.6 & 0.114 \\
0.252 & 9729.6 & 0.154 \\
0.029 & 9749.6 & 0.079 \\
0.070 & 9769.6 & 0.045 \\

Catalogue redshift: 1.08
